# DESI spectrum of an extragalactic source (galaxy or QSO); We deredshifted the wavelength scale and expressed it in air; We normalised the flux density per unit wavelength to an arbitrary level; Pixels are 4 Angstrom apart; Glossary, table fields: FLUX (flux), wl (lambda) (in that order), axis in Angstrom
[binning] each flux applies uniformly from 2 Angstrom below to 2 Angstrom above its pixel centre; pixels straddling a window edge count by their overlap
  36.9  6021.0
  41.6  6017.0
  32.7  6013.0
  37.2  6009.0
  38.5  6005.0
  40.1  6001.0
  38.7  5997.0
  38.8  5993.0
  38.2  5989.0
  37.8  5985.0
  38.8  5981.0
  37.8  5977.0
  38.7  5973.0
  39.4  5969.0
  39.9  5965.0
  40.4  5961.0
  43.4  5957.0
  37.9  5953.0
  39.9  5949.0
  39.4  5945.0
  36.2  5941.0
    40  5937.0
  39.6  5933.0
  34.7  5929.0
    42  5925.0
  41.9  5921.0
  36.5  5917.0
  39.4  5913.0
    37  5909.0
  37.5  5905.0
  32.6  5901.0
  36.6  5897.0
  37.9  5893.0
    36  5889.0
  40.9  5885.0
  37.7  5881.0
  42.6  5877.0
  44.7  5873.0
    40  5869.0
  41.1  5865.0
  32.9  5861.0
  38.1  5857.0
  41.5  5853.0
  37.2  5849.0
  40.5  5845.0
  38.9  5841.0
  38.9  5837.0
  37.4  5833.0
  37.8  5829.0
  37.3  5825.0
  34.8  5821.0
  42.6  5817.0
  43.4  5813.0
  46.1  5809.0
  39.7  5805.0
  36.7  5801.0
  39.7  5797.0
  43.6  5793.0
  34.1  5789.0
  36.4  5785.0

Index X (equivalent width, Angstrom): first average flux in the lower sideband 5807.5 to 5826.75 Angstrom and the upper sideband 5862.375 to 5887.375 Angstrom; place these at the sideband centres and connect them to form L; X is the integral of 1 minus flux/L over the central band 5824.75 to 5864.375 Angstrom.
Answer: 2.5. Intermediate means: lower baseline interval 40.7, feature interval 38.2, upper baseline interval 40.9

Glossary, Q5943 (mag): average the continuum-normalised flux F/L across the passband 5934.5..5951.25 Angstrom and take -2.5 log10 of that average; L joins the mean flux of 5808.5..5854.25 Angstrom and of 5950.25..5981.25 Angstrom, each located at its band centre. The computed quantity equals 0.02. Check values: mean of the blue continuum 39.5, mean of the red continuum 39.6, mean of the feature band 38.9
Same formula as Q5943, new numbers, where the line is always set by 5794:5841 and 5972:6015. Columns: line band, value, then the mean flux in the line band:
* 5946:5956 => -0.030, 39.4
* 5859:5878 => -0.029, 40.1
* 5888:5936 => 0.027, 37.7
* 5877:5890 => -0.003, 39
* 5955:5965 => -0.089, 41.5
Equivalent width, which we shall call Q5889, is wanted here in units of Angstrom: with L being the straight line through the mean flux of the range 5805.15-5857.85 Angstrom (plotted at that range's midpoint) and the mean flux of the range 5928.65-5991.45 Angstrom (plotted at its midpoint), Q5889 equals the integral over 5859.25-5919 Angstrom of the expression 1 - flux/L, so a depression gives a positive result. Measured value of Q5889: 1.65 Angstrom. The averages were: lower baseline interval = 39.6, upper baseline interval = 39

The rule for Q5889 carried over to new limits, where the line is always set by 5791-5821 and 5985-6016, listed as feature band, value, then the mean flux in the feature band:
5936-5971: -0.8 Angstrom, 39.6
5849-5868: 0.9 Angstrom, 38.4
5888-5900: 1.0 Angstrom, 36.6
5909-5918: 0.3 Angstrom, 37.9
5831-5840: 0.5 Angstrom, 38.2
